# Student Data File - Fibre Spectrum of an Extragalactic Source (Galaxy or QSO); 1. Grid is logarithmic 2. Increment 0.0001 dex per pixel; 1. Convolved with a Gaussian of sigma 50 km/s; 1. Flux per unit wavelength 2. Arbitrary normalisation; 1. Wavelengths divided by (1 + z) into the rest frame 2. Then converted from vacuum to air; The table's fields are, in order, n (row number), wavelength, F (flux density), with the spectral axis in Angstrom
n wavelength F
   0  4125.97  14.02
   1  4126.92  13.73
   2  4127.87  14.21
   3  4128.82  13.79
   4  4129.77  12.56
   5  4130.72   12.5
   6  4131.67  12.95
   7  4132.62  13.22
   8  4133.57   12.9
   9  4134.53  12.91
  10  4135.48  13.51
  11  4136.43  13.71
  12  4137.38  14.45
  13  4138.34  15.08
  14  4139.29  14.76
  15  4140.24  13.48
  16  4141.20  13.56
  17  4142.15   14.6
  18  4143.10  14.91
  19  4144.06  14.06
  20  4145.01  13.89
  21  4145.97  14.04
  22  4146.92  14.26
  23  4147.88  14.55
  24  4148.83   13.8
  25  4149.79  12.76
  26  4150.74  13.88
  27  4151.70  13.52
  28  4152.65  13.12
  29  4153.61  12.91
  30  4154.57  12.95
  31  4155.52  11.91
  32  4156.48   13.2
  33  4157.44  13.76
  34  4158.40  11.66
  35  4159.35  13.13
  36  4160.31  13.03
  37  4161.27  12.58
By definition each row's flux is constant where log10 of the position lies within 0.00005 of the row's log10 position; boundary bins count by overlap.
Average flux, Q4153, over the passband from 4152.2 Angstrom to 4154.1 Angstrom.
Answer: 13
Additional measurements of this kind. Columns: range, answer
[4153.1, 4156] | 12.6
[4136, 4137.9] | 14.1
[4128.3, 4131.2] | 13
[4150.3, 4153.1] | 13.5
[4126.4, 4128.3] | 14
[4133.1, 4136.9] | 13.2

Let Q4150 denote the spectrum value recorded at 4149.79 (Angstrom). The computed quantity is 12.76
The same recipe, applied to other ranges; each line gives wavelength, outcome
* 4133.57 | 12.9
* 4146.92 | 14.26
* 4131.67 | 12.95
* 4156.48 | 13.2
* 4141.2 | 13.56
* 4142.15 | 14.6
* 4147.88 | 14.55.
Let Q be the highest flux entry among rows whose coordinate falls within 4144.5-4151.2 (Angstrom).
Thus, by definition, 14.55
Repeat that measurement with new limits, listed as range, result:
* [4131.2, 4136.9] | 13.71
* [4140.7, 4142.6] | 14.6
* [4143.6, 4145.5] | 14.06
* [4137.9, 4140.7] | 15.08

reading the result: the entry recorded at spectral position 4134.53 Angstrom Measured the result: 12.91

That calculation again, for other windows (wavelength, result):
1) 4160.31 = 13.03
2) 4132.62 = 13.22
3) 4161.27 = 12.58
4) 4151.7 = 13.52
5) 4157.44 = 13.76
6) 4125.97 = 14.02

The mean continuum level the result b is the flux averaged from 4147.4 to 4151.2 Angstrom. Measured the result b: 13.8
